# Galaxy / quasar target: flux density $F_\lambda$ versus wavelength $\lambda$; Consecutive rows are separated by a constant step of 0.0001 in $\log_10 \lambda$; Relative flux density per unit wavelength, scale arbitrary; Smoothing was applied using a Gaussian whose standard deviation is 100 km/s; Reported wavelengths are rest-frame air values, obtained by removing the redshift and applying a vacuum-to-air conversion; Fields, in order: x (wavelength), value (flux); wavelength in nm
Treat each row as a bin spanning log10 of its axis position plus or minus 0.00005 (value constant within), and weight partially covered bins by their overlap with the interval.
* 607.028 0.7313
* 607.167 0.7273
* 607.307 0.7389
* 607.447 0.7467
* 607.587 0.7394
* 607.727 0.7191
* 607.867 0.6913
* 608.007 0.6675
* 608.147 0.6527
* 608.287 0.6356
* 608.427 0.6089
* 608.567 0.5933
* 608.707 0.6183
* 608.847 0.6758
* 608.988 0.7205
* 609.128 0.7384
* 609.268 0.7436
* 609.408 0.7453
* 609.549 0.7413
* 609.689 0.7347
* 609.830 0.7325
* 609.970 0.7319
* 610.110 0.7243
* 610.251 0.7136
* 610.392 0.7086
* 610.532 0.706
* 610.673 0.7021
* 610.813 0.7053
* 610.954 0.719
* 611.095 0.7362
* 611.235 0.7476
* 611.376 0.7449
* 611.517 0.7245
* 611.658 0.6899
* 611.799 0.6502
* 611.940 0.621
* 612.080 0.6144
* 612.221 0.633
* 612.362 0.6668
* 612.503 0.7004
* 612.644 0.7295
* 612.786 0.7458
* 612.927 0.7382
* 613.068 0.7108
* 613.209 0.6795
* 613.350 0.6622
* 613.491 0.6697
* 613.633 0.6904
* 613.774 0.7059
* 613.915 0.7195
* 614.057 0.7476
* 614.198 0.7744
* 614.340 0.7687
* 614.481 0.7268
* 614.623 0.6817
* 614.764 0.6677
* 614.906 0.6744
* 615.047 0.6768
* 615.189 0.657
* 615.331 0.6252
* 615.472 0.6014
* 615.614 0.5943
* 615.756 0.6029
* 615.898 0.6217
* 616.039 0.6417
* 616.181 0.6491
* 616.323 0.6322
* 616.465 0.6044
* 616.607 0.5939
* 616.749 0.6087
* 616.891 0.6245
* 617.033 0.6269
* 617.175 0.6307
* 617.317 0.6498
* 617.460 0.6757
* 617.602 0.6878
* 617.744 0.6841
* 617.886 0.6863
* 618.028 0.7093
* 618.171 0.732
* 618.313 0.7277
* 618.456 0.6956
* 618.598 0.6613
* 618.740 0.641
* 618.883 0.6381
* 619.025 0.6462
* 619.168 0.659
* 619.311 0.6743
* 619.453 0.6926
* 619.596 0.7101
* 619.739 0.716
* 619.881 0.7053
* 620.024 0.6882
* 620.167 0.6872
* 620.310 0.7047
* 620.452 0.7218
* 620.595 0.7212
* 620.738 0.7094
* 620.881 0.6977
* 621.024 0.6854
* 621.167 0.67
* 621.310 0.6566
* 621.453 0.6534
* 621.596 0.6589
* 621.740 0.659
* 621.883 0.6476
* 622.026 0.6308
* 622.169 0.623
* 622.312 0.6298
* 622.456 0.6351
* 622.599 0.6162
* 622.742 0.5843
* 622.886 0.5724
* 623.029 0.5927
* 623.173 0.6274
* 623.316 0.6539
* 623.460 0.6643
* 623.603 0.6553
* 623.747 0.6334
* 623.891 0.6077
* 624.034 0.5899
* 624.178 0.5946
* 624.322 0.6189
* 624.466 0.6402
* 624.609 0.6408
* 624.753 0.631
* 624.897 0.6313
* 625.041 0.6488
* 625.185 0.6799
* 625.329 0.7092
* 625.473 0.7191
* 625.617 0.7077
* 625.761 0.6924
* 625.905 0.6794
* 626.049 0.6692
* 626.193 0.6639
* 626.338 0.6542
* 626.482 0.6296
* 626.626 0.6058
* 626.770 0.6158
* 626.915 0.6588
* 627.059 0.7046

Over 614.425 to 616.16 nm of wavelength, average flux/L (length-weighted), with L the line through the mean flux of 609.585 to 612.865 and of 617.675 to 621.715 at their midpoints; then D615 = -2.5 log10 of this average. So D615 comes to 0.08 mag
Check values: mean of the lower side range 0.704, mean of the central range 0.647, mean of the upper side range 0.687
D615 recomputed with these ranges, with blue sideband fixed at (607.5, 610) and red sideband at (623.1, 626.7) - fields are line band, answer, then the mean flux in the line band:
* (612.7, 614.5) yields -0.06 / 0.718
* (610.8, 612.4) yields 0.00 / 0.688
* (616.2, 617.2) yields 0.09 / 0.618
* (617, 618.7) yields -0.02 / 0.681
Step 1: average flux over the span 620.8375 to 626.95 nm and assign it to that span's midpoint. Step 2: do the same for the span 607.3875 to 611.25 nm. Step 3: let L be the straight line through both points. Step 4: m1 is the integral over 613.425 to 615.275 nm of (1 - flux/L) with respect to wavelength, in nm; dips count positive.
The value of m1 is -0.06 nm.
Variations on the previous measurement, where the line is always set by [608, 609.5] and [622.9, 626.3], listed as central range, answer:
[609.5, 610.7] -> -0.09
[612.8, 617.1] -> -0.02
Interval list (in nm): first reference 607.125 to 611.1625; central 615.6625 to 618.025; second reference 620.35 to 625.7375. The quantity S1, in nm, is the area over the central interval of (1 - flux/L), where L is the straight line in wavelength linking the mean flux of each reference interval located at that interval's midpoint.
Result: 0.12 nm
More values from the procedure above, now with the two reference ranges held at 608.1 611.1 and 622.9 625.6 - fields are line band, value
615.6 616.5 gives 0.07 nm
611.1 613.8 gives -0.02 nm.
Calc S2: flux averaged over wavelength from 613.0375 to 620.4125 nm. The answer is 0.672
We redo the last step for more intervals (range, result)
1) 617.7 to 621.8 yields 0.686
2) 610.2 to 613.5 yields 0.697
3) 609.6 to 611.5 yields 0.724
